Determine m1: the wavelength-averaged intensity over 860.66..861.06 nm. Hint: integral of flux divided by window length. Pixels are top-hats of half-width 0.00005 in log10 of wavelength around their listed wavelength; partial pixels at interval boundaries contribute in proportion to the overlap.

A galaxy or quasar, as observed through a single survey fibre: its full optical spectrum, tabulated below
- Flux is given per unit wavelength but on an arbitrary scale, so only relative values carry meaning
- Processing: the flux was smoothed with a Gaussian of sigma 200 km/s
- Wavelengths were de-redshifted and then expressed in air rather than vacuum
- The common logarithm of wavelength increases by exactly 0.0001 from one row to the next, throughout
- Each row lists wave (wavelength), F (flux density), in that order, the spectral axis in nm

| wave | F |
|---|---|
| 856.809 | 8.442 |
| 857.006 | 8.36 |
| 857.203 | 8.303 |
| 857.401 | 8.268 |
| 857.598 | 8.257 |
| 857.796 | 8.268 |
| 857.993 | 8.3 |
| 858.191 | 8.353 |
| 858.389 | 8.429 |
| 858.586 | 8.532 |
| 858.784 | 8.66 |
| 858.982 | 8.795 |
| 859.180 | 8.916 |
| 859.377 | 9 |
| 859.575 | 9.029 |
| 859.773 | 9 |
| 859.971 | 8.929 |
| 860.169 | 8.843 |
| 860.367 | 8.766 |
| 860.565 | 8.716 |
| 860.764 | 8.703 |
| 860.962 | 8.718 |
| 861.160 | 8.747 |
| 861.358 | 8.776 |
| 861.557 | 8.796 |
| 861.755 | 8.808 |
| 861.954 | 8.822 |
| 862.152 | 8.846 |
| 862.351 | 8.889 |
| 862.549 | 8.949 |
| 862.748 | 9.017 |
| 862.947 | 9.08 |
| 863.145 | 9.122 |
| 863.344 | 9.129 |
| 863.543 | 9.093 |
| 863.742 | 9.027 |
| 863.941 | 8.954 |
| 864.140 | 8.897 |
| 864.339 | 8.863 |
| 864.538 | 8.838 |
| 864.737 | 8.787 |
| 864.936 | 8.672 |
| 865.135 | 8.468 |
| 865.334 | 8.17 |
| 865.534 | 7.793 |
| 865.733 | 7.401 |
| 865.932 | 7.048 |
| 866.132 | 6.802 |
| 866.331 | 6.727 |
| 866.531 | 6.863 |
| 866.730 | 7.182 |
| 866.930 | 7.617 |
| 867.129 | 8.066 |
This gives 8.7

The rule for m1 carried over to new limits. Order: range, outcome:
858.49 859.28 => 8.73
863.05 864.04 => 9.06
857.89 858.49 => 8.37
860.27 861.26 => 8.73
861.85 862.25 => 8.83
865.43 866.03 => 7.42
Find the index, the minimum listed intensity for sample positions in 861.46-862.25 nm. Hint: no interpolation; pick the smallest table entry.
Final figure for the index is 8.796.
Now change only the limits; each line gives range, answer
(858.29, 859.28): 8.429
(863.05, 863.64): 9.093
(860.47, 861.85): 8.703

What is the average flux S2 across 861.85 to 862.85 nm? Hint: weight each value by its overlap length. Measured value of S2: 8.9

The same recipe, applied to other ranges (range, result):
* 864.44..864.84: 8.82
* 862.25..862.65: 8.91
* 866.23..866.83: 6.93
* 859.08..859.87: 8.99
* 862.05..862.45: 8.87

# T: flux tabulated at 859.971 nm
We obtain 8.929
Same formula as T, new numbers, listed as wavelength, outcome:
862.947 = 9.08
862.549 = 8.949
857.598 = 8.257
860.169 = 8.843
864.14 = 8.897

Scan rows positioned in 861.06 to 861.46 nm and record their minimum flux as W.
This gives 8.747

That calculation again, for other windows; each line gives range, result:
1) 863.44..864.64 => 8.838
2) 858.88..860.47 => 8.766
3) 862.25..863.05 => 8.889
